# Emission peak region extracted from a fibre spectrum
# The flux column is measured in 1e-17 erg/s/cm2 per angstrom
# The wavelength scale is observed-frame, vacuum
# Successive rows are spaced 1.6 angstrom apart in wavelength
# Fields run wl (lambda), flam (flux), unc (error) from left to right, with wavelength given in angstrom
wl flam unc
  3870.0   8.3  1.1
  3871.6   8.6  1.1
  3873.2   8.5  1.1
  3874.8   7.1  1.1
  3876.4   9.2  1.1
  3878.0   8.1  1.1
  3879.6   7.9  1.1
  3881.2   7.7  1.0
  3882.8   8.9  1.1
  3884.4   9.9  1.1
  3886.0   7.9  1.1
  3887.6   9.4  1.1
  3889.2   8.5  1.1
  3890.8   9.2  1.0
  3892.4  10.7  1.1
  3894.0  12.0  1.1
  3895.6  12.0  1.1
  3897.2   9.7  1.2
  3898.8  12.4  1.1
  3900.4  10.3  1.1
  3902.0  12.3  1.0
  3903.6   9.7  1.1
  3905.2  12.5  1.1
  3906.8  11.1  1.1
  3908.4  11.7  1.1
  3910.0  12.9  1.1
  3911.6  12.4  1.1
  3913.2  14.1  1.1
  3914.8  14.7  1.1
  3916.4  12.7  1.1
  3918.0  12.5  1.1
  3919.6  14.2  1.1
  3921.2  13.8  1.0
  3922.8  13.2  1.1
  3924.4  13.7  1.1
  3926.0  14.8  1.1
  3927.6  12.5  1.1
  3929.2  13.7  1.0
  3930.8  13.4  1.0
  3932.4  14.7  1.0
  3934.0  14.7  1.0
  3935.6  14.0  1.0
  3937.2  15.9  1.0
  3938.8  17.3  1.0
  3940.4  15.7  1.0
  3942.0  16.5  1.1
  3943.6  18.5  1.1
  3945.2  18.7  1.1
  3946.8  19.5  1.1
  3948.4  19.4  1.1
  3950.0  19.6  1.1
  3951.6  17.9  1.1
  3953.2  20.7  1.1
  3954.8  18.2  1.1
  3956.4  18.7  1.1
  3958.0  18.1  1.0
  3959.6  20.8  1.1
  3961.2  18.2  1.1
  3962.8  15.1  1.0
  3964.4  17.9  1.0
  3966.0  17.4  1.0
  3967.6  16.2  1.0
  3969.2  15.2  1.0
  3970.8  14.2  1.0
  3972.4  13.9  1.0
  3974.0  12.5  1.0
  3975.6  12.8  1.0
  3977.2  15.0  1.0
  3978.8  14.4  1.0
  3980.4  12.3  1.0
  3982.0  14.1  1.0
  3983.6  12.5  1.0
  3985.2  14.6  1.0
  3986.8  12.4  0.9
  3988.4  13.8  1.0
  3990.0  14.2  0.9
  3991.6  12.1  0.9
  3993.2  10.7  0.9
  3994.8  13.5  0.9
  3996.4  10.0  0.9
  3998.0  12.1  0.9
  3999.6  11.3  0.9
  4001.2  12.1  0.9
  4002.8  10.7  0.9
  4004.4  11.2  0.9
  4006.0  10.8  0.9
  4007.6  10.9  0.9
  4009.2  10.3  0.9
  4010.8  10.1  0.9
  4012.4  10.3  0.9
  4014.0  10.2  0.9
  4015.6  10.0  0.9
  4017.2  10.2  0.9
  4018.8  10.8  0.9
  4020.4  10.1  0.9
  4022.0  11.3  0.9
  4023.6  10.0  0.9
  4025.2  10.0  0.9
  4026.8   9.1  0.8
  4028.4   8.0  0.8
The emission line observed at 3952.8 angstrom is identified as C IV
